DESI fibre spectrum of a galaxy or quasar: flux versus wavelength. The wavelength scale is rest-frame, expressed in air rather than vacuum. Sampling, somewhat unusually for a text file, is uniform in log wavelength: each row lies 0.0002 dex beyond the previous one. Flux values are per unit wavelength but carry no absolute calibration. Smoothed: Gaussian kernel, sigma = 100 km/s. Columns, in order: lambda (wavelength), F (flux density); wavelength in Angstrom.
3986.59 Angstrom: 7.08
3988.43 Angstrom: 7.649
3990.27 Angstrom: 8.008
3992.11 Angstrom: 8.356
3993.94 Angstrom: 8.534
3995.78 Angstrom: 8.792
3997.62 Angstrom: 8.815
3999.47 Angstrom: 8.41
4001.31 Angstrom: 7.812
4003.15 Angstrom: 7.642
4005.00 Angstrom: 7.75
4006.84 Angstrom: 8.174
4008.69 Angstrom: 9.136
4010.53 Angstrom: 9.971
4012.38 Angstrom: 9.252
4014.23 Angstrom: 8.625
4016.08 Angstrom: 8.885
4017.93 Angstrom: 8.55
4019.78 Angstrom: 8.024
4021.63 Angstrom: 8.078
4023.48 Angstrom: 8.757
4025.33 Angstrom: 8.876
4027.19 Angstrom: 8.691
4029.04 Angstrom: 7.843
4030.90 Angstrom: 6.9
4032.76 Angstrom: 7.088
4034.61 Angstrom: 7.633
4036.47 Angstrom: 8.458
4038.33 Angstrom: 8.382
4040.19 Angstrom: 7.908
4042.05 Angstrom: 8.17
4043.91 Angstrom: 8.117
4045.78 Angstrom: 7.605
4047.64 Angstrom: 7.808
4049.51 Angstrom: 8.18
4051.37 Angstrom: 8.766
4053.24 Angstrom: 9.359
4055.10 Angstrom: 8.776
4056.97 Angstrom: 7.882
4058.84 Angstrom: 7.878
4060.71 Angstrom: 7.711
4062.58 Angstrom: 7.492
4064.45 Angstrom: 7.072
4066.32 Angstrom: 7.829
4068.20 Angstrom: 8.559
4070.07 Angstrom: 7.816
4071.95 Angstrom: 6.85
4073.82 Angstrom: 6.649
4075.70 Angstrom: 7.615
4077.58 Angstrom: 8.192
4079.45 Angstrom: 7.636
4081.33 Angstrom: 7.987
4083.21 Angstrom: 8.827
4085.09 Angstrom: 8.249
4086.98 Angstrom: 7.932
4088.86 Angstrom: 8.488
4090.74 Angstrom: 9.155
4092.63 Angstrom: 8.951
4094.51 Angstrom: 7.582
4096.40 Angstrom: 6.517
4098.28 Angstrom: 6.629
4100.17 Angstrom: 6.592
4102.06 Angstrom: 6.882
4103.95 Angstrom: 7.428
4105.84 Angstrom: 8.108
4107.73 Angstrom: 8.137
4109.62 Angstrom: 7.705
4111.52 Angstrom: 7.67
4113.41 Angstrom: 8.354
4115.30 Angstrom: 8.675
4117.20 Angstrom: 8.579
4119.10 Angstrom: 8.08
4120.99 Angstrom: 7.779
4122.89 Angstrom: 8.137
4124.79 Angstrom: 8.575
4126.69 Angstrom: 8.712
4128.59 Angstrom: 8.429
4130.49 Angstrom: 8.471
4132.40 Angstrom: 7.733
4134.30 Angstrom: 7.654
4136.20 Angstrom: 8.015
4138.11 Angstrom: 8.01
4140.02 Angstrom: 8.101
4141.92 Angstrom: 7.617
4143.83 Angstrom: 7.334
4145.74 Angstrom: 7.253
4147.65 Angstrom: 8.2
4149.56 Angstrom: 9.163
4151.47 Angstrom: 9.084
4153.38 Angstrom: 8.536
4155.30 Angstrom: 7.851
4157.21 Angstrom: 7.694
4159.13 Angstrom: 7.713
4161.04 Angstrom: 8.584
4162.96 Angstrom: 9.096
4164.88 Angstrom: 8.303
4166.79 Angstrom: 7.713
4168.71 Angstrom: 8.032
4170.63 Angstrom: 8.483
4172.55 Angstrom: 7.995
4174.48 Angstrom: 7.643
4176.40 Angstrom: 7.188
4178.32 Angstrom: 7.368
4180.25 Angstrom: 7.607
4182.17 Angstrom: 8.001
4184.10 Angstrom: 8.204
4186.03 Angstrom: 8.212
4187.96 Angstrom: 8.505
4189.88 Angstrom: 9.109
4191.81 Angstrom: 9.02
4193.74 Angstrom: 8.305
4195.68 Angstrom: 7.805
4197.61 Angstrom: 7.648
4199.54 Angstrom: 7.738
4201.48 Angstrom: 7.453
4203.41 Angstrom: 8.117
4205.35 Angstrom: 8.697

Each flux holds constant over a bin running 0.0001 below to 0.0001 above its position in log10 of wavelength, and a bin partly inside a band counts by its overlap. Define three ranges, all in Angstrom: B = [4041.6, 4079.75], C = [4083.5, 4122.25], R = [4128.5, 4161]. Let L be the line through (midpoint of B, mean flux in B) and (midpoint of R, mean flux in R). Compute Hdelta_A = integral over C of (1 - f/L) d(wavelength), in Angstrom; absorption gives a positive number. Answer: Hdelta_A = 0.4 Angstrom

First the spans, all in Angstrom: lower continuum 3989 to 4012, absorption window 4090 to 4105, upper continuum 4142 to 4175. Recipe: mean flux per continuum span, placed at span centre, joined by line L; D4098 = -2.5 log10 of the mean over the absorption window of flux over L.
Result 0.11 mag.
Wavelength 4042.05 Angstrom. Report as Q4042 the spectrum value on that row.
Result 8.17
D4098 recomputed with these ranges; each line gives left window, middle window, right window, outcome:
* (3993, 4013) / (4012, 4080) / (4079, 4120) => 0.03 mag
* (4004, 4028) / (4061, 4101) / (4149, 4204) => 0.09 mag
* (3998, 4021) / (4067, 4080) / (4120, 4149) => 0.09 mag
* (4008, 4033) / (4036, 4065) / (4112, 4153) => 0.04 mag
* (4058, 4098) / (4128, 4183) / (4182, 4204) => 0.01 mag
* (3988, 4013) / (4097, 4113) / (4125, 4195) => 0.12 mag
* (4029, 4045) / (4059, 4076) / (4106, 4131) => 0.06 mag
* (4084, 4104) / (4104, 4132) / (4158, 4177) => -0.05 mag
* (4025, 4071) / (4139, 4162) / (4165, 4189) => -0.02 mag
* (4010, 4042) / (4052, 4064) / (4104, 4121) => 0.01 mag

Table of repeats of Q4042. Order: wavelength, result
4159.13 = 7.713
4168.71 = 8.032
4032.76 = 7.088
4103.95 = 7.428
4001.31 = 7.812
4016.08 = 8.885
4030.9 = 6.9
